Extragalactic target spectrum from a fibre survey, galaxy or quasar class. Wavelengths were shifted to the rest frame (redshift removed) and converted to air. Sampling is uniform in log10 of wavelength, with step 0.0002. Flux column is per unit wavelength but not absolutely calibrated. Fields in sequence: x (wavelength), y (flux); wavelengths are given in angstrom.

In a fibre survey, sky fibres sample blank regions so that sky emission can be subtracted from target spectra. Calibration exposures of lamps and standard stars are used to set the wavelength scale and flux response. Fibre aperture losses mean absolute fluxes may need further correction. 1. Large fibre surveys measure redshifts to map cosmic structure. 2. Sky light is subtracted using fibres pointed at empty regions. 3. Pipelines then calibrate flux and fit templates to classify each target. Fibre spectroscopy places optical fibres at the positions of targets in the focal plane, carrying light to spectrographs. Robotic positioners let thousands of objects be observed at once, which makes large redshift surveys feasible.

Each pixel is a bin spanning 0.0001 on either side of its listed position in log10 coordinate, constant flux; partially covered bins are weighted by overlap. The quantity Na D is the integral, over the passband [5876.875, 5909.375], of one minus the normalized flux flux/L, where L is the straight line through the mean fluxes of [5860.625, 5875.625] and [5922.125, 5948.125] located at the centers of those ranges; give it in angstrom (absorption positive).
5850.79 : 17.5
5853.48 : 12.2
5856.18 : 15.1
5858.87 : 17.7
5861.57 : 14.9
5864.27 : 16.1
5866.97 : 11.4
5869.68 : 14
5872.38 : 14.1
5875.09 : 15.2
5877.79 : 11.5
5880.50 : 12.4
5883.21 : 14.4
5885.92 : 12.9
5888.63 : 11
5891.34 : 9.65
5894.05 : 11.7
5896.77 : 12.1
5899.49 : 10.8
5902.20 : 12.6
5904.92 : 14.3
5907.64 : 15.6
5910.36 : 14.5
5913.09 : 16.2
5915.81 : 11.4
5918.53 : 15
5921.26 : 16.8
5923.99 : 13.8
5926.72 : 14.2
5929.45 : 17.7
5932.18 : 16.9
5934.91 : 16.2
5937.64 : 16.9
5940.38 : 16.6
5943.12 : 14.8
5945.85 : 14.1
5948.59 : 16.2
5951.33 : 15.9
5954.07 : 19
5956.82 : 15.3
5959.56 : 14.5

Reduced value 5.1 angstrom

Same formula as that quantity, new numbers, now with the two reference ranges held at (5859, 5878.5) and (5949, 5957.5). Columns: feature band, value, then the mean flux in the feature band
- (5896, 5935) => 2.8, 14.5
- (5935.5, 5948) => 0.6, 15.7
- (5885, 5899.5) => 3.5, 11.4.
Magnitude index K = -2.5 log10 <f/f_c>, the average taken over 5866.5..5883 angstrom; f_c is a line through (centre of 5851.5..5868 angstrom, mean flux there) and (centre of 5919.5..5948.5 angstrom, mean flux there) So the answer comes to 0.130 mag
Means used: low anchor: 14.7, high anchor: 15.8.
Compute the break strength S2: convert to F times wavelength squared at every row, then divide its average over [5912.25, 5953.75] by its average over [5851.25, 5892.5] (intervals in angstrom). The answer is 1.17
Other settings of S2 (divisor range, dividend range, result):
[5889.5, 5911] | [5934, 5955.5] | 1.31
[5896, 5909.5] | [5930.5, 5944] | 1.26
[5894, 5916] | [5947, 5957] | 1.26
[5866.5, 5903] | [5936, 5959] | 1.32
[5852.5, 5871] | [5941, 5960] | 1.12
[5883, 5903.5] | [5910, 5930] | 1.28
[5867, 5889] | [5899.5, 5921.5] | 1.09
